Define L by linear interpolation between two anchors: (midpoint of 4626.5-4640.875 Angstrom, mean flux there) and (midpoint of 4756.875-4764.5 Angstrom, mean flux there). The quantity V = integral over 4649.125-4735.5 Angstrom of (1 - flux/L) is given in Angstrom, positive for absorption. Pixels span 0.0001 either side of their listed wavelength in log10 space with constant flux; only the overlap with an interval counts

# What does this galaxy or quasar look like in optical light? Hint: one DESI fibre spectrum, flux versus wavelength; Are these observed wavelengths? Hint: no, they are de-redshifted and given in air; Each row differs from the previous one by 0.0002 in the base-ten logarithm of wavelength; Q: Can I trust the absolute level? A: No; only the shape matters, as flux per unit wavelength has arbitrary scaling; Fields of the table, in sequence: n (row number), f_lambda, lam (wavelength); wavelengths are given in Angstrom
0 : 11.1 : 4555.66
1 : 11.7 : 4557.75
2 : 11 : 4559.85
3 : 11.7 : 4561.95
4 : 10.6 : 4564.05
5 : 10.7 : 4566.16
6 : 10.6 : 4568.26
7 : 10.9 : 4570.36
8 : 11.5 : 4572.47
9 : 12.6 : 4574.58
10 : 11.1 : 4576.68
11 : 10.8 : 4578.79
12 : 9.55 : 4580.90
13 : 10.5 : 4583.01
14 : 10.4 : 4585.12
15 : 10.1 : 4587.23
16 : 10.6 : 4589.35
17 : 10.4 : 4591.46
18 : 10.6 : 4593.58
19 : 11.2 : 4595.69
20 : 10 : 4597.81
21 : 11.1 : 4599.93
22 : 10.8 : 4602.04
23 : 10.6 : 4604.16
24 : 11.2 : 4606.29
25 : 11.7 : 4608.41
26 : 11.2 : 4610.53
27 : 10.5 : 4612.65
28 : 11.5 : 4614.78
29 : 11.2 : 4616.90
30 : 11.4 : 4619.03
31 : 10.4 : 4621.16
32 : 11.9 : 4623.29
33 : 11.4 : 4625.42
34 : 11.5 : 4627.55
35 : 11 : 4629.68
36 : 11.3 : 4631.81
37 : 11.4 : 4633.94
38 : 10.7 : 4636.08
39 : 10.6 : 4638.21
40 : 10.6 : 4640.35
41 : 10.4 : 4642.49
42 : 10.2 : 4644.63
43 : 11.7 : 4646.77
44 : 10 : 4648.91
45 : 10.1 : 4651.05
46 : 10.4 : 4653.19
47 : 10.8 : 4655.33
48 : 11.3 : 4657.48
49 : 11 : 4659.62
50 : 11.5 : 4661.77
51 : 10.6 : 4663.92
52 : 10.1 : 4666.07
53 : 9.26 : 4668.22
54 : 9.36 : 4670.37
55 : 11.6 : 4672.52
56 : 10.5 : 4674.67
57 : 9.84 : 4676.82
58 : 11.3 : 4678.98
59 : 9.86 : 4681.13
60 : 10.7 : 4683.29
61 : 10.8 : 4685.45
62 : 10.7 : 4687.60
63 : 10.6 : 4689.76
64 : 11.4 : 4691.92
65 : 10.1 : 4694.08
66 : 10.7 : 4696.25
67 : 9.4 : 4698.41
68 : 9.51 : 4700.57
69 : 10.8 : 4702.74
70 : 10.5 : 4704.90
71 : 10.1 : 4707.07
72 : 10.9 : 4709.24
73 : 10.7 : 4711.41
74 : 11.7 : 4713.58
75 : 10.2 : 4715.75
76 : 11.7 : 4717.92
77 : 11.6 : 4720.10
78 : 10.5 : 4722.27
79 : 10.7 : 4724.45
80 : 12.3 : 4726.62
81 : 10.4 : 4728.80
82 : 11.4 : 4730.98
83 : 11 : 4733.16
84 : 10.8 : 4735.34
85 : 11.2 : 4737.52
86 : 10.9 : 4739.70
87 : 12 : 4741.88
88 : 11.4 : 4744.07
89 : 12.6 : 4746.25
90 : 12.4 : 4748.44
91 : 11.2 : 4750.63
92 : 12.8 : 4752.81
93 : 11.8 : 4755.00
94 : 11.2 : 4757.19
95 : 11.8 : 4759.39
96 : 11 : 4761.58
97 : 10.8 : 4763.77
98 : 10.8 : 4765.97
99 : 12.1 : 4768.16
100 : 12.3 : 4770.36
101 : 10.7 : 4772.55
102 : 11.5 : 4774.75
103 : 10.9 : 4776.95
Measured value 3.5 Angstrom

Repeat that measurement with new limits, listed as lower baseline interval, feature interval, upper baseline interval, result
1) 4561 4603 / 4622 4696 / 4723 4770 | 2.54 Angstrom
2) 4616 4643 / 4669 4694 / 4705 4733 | 1.04 Angstrom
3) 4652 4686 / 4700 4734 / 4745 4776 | 0.70 Angstrom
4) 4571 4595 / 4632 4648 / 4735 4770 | 0.30 Angstrom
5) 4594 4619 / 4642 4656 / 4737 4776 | 0.83 Angstrom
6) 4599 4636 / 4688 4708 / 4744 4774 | 1.89 Angstrom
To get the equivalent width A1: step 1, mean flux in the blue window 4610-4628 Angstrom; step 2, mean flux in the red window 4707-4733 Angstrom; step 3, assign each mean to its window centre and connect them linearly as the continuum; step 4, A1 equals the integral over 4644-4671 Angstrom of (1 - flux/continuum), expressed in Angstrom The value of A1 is 1.6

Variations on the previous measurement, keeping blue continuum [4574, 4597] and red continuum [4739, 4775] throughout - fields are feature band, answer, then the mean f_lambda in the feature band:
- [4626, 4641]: -0.1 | 11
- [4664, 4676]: 1.0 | 10.2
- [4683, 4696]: 0.6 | 10.7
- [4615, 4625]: -0.4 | 11.3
